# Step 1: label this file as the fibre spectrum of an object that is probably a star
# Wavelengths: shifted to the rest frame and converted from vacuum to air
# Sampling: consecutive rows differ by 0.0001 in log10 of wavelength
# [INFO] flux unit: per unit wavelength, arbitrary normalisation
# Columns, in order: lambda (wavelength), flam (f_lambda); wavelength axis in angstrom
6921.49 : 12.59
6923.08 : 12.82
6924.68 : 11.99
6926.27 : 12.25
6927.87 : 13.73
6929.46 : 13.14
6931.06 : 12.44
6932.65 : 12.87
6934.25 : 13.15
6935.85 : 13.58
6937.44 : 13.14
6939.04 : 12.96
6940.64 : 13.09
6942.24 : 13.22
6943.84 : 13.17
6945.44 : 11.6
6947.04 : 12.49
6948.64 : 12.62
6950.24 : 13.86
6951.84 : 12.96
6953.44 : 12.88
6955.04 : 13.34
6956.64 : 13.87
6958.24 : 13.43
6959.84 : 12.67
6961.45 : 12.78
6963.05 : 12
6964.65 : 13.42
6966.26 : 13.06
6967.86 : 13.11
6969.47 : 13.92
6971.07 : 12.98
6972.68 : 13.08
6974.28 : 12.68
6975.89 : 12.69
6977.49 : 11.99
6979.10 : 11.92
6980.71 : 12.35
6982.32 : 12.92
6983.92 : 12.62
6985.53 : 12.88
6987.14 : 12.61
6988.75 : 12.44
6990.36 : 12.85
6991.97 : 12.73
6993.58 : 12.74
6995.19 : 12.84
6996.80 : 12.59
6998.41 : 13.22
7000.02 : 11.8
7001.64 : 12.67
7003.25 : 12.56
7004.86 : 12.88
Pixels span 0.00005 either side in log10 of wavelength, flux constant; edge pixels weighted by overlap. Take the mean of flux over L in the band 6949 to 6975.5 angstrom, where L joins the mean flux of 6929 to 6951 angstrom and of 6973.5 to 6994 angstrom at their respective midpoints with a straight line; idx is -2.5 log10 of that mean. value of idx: -0.03 mag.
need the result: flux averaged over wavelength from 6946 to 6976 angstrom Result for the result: 13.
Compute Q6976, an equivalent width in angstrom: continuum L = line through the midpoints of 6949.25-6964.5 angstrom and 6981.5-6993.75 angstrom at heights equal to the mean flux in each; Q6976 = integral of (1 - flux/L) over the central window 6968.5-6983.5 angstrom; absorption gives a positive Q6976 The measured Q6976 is 0.2 angstrom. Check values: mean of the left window 13.1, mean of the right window 12.7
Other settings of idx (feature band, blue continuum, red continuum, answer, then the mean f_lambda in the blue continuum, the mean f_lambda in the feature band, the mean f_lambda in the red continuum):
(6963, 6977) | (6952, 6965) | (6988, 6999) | -0.01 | 13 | 13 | 12.8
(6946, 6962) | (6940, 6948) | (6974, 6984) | -0.04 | 12.7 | 13.1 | 12.4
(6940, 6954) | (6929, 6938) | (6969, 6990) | 0.01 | 13.1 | 12.9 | 12.7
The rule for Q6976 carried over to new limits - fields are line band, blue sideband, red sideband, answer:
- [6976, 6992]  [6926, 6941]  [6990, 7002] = 0.3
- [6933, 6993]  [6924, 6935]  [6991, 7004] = -0.8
